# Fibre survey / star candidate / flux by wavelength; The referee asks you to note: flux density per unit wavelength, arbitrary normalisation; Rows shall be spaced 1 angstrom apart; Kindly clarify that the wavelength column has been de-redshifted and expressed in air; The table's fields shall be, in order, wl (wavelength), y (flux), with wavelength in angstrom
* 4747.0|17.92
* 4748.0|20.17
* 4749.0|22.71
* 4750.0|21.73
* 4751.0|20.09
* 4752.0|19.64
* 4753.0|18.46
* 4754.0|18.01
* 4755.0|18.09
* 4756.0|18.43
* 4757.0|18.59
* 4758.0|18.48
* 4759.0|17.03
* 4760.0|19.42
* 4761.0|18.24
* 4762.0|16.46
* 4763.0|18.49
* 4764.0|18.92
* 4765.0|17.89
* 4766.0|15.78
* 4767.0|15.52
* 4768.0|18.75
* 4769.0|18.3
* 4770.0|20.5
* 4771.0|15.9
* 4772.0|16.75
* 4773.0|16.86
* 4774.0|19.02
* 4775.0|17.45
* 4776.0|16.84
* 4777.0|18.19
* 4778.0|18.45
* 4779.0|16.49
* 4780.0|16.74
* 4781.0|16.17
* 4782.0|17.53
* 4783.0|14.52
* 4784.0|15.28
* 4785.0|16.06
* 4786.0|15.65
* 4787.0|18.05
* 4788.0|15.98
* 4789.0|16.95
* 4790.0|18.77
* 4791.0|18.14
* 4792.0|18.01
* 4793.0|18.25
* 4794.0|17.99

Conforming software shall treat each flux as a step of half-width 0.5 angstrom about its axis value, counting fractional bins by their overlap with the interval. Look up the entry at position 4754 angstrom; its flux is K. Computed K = 18.01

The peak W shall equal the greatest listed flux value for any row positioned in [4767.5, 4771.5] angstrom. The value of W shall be 20.5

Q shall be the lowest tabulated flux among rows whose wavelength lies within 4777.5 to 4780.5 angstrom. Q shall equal 16.49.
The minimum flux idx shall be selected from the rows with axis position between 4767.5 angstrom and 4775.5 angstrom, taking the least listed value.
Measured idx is 15.9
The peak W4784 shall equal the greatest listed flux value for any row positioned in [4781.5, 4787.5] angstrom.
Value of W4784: 18.05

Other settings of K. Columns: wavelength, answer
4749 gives 22.71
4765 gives 17.89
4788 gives 15.98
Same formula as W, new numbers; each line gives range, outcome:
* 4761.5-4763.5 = 18.49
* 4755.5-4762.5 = 19.42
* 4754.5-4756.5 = 18.43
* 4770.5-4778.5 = 19.02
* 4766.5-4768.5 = 18.75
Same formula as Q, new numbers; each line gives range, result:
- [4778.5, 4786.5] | 14.52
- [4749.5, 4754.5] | 18.01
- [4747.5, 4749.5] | 20.17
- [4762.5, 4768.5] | 15.52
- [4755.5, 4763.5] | 16.46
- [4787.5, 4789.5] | 15.98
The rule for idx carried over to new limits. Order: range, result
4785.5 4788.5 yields 15.65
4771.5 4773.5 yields 16.75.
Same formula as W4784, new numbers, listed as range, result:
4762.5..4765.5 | 18.92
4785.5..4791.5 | 18.77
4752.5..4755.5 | 18.46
